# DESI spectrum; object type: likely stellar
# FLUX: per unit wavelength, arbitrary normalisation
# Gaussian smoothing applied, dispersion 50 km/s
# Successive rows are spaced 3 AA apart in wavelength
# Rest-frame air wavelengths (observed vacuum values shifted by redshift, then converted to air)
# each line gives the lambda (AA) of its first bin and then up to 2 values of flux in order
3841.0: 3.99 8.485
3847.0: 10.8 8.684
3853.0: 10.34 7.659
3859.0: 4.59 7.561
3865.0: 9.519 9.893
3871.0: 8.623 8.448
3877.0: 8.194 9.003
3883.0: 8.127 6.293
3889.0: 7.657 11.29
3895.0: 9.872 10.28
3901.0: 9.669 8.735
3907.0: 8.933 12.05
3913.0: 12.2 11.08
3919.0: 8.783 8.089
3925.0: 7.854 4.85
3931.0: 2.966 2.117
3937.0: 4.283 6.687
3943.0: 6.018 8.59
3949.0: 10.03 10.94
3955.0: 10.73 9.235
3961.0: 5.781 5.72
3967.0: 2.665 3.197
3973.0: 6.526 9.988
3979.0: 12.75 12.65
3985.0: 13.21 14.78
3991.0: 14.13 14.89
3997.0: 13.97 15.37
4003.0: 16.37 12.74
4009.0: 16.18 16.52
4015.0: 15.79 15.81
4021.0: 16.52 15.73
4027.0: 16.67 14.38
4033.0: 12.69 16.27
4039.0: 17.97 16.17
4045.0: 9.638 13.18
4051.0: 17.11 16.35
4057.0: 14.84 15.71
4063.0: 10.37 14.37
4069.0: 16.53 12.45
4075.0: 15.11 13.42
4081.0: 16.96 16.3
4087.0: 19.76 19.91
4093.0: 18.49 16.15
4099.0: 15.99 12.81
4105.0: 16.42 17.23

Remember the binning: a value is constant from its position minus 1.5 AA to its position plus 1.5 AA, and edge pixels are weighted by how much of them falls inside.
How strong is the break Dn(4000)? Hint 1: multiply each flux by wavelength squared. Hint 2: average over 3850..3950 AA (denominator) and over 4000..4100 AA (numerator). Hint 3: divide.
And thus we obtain 2.05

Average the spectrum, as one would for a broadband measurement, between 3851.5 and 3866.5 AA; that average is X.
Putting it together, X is 7.93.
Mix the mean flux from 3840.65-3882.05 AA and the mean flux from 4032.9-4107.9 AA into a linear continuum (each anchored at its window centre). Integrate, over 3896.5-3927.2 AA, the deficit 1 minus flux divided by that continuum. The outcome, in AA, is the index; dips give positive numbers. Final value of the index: 1.3 AA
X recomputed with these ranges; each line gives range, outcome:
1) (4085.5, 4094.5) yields 19.4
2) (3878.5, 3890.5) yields 7.77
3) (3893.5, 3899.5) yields 10.1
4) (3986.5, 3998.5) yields 14.4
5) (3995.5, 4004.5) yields 15.2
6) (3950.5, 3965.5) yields 8.48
